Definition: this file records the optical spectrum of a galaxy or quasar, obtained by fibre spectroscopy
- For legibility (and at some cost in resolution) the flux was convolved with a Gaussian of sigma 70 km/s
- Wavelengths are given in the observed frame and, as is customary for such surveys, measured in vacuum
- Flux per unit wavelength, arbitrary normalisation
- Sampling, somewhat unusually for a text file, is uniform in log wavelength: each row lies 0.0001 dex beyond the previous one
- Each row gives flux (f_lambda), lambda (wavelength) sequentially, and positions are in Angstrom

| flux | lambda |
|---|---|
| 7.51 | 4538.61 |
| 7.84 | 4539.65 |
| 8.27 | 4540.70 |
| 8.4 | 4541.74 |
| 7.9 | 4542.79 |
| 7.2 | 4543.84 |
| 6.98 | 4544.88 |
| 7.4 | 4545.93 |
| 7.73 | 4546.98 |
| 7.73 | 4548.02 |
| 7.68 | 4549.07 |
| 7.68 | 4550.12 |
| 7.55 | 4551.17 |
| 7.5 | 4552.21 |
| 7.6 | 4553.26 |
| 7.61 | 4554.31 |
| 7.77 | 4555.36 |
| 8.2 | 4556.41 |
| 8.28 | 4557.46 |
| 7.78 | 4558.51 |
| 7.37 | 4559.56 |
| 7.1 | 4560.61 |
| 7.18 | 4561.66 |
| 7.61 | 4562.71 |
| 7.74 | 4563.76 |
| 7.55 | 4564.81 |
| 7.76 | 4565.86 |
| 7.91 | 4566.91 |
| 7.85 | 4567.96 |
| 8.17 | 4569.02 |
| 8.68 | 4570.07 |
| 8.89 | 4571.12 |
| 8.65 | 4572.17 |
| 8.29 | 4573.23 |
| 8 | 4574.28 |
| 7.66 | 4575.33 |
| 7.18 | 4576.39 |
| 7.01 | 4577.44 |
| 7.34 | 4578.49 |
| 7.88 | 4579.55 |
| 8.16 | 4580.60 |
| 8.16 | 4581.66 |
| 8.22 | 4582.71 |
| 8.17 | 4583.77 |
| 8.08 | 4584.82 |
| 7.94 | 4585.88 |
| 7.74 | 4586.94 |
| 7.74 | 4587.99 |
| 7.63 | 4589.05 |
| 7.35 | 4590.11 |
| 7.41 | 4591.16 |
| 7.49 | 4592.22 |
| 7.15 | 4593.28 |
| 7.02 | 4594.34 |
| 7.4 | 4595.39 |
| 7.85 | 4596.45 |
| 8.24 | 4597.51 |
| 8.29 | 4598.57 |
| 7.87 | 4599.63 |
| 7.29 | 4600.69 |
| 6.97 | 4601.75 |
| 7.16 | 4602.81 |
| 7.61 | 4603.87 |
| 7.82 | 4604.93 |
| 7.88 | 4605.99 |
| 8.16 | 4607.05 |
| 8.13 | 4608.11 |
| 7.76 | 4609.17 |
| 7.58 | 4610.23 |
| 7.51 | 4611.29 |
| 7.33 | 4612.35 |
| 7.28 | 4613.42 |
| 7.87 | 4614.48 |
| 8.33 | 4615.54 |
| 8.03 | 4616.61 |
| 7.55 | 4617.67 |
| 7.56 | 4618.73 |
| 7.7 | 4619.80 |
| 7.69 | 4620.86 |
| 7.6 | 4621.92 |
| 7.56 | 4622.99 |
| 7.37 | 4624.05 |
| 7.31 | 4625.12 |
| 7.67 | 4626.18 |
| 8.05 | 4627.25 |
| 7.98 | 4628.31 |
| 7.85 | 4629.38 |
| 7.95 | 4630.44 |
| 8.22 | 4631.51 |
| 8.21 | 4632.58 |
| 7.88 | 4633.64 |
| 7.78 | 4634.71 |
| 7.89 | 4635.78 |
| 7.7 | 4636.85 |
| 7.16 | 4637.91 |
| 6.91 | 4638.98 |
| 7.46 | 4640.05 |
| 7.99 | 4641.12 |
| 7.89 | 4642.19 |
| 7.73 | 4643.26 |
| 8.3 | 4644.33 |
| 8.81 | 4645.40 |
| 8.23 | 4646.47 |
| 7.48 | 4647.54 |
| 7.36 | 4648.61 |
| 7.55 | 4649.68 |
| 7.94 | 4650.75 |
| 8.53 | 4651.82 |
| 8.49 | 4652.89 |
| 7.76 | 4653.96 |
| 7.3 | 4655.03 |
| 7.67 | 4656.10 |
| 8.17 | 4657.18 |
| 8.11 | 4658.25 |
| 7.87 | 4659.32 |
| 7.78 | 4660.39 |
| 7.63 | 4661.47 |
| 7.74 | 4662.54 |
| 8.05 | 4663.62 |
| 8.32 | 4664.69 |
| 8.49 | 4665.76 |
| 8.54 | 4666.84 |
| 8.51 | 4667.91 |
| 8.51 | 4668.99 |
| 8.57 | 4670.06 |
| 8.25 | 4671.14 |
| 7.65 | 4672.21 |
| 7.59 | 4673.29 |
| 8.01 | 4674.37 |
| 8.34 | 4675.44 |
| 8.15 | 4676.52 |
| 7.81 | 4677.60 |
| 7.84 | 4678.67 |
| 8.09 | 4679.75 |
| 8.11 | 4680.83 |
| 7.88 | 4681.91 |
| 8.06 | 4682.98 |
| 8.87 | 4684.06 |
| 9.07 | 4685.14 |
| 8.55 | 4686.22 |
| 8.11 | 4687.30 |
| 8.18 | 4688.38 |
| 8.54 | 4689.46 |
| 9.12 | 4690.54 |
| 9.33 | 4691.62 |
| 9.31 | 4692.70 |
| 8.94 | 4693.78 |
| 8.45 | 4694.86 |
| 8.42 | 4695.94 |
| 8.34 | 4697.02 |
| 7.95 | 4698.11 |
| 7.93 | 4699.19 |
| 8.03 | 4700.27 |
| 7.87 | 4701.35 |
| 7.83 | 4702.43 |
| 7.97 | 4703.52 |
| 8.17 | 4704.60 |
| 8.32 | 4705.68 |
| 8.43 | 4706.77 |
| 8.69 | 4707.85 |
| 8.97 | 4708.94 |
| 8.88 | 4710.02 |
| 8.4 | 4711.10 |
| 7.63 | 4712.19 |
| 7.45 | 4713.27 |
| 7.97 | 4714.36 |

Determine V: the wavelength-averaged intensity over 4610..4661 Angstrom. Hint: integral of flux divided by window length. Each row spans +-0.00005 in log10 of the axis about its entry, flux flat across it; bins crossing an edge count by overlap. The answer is 7.79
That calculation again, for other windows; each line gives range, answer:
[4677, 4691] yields 8.32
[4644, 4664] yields 7.93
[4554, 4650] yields 7.76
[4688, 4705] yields 8.4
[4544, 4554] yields 7.53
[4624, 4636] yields 7.86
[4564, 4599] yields 7.84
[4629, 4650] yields 7.82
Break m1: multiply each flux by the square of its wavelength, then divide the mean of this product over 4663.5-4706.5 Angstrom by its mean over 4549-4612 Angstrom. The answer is 1.1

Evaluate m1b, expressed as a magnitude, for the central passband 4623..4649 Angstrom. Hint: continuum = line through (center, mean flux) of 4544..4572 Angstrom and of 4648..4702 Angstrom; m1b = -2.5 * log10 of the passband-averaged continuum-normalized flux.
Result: 0.03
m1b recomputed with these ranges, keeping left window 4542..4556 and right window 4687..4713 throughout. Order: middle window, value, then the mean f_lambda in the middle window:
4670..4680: 0.04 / 8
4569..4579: -0.04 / 7.99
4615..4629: 0.04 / 7.72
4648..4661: 0.04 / 7.88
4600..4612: 0.04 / 7.63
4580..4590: -0.02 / 7.95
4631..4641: 0.05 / 7.7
